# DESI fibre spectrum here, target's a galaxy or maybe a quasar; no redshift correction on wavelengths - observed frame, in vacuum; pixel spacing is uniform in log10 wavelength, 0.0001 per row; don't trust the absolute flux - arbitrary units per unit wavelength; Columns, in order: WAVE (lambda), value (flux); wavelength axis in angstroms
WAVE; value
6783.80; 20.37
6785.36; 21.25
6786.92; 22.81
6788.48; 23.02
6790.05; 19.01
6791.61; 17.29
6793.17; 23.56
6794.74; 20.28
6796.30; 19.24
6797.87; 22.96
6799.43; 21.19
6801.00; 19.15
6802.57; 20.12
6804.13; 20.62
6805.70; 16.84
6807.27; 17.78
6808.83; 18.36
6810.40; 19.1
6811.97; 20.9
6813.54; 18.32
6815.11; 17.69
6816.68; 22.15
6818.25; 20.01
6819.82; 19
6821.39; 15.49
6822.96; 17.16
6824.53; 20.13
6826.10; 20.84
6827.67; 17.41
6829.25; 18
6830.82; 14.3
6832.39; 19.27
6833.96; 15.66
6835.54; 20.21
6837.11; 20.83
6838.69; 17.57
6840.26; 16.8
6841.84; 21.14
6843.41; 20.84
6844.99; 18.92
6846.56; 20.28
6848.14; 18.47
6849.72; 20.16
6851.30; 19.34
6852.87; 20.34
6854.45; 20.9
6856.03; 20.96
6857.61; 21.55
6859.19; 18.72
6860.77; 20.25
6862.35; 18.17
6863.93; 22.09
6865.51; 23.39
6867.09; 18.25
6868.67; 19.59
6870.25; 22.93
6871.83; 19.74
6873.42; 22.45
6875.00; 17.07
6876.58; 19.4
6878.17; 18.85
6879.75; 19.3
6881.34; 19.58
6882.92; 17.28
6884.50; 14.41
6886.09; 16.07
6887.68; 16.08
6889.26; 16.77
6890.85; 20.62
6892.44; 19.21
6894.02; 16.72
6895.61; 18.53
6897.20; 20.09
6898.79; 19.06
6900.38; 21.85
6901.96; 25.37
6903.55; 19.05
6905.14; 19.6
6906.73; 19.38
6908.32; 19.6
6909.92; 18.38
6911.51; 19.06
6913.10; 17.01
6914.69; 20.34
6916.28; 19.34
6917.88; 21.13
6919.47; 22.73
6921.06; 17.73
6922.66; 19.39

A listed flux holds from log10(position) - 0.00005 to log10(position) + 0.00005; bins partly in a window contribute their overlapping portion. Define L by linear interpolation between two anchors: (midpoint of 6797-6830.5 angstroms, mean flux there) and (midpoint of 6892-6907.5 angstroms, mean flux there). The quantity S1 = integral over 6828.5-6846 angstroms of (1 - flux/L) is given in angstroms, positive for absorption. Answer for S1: 0.7 angstroms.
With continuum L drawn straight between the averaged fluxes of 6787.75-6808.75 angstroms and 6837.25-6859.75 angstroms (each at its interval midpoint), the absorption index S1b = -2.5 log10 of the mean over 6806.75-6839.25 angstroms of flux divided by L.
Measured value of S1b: 0.07 mag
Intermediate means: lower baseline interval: 20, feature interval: 18.6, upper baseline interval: 19.8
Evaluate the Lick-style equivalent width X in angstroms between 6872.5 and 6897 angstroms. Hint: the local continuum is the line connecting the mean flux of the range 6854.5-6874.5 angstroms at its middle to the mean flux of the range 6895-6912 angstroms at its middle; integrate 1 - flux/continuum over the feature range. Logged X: 2.5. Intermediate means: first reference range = 20.6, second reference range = 20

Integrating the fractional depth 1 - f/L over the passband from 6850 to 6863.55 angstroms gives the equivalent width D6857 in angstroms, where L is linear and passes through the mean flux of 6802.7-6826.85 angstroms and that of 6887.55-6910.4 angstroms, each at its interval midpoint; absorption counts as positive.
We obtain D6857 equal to -0.61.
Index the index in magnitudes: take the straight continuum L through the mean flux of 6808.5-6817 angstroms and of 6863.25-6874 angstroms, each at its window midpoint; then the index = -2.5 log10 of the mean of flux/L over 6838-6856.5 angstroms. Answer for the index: 0.04 mag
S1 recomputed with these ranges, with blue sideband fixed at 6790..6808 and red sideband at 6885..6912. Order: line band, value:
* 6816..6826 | 0.31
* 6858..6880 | -0.84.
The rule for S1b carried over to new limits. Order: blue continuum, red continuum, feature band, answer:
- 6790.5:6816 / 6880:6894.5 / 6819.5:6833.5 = 0.07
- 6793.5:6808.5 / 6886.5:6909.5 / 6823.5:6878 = 0.00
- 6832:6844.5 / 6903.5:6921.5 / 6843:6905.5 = -0.02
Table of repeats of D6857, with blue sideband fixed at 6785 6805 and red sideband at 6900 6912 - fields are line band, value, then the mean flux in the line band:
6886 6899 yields 1.36 angstroms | 18.2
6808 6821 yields 0.87 angstroms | 19.3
